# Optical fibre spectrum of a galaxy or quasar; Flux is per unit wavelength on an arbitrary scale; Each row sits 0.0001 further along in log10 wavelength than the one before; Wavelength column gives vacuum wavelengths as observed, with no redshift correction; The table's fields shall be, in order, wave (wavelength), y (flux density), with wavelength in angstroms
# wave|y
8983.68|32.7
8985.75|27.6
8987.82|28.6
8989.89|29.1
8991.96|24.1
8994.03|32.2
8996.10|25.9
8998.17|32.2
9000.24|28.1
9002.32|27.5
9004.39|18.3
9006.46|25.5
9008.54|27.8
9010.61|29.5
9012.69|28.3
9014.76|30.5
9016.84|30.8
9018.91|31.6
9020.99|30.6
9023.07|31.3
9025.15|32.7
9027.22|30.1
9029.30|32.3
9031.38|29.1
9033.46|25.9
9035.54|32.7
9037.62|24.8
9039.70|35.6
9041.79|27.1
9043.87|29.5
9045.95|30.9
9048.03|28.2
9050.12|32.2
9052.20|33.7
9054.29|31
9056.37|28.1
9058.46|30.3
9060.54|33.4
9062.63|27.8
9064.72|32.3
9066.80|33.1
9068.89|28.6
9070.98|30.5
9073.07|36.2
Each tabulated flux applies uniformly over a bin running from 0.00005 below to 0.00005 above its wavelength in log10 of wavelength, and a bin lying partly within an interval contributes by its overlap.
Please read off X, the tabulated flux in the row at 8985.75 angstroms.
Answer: 27.6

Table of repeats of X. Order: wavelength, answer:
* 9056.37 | 28.1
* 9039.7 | 35.6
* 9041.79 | 27.1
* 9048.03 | 28.2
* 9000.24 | 28.1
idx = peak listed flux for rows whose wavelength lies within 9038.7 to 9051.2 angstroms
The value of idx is 35.6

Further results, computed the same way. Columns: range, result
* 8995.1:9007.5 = 32.2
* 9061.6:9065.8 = 32.3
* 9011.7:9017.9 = 30.8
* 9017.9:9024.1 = 31.6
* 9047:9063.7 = 33.7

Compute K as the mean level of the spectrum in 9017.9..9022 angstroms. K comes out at 31.1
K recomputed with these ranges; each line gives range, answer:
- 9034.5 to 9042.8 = 30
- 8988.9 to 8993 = 26.6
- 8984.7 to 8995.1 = 28.3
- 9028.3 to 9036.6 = 30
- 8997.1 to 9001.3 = 30.1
